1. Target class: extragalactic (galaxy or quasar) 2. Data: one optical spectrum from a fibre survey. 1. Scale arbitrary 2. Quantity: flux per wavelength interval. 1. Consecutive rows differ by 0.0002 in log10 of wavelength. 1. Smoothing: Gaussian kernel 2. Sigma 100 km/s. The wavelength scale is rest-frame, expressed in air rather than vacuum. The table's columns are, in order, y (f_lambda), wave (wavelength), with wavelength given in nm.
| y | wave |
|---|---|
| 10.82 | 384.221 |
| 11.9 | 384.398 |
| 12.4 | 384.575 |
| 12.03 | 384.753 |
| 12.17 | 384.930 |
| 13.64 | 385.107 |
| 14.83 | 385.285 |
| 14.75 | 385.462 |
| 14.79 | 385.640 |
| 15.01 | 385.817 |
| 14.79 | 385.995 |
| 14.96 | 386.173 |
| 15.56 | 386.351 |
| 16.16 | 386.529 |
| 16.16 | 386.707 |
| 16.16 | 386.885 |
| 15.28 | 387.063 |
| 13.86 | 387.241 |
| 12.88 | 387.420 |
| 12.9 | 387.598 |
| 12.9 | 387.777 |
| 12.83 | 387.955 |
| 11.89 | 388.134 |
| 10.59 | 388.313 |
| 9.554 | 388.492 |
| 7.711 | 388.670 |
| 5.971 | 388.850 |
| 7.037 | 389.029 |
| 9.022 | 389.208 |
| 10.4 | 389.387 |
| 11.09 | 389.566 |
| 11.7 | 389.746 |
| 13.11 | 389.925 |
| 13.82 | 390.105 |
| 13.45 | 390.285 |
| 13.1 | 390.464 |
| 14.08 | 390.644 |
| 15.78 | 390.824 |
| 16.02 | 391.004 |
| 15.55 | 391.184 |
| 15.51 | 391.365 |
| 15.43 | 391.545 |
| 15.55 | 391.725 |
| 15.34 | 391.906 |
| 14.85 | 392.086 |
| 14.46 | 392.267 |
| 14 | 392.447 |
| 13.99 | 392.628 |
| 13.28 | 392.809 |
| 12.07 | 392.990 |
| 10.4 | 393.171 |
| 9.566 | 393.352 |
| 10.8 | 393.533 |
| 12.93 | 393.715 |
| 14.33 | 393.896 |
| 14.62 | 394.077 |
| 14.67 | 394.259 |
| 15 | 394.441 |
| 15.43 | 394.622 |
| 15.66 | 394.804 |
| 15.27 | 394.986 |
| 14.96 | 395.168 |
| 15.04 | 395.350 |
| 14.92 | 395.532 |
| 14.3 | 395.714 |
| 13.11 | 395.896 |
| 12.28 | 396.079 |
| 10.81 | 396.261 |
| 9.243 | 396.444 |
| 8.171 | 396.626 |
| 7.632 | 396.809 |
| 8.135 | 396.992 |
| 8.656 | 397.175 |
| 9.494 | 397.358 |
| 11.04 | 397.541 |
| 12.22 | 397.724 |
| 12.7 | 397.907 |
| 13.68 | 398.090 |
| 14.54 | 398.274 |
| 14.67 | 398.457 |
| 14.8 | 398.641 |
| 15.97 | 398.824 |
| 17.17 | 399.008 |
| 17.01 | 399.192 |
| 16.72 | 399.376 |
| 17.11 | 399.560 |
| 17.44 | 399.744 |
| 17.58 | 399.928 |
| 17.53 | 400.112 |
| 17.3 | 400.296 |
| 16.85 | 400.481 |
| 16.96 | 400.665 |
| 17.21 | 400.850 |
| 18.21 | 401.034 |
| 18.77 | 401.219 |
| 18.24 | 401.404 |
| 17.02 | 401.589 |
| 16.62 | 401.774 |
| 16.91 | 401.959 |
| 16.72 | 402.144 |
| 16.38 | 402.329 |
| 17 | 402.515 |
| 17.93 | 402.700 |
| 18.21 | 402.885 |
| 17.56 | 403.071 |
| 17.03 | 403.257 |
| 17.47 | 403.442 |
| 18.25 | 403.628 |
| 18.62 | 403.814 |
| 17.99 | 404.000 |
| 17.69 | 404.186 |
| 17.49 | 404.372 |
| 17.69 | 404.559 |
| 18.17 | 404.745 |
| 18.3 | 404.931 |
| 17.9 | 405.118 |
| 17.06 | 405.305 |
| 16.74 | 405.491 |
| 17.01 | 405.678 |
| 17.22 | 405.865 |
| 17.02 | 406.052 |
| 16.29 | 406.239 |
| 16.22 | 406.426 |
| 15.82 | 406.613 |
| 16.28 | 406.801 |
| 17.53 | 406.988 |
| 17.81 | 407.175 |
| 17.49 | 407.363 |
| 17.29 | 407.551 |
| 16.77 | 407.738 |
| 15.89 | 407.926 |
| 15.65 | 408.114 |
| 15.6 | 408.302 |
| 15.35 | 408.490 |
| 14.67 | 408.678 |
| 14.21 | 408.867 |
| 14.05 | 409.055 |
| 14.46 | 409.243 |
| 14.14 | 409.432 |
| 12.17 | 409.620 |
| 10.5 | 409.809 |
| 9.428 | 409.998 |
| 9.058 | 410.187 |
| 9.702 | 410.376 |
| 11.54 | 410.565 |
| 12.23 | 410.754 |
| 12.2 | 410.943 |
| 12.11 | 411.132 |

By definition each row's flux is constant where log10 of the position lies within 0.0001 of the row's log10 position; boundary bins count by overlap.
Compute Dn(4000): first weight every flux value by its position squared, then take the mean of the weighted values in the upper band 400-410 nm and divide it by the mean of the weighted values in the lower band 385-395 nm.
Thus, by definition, 1.3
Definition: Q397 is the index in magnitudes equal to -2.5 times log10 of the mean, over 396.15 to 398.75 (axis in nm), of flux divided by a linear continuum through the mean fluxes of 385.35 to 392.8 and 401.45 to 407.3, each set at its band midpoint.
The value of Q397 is 0.36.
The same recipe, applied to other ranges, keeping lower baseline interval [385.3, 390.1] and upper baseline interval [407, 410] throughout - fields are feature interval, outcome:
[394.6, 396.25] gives -0.07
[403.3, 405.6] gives -0.22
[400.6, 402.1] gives -0.23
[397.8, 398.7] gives -0.02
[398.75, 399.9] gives -0.21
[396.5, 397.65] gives 0.46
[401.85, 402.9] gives -0.20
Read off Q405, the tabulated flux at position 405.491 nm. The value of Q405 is 16.74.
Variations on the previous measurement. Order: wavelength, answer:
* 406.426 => 16.22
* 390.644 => 14.08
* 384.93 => 12.17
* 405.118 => 17.9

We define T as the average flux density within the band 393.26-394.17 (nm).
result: 12.4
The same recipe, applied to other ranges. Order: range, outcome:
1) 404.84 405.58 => 17.5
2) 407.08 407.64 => 17.5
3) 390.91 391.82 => 15.6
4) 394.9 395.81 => 14.9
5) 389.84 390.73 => 13.5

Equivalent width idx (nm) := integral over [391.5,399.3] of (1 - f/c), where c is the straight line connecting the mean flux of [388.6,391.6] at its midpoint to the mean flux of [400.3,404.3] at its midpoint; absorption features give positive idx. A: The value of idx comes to 0.68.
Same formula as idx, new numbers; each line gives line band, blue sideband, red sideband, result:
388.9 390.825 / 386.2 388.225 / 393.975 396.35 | 0.34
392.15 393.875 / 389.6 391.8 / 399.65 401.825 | 0.29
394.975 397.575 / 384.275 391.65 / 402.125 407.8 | 0.63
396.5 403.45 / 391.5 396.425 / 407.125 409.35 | -0.35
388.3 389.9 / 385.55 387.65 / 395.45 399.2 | 0.56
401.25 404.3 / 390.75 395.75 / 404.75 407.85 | -0.22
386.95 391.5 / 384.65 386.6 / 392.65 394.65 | 0.48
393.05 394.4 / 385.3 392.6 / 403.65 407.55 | 0.18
